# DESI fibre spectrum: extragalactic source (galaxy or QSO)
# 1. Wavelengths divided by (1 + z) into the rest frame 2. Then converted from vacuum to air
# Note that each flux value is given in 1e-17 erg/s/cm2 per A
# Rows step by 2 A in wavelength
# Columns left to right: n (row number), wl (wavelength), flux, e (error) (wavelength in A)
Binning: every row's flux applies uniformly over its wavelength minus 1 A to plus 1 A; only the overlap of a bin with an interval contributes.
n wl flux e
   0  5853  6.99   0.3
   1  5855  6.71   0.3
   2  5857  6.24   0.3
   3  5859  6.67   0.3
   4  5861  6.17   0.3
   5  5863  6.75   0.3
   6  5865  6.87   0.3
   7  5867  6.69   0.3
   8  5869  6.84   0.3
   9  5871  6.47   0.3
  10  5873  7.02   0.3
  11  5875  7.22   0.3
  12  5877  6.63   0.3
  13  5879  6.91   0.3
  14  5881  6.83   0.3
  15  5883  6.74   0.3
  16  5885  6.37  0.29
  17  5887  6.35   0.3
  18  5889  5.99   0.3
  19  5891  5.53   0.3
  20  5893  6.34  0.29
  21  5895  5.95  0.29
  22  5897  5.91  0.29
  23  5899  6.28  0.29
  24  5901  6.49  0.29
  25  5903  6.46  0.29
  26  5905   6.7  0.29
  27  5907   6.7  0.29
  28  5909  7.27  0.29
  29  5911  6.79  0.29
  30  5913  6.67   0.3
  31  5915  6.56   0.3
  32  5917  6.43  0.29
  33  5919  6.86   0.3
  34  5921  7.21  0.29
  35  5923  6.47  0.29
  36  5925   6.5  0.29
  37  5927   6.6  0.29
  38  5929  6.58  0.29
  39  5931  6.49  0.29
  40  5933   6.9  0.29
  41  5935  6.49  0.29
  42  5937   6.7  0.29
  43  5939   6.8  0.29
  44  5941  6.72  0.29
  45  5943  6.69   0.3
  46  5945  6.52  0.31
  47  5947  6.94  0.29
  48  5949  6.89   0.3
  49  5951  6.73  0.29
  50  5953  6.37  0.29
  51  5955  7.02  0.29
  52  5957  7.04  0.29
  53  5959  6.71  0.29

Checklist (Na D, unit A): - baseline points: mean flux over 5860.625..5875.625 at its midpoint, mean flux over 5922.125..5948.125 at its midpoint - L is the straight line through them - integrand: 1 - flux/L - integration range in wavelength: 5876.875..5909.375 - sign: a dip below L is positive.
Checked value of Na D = 1.5 A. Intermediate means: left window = 6.77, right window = 6.65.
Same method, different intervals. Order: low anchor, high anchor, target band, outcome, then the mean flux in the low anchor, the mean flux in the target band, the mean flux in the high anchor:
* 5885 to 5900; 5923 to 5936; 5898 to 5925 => -1.46 A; 6.07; 6.68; 6.58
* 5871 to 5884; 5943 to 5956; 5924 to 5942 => 0.33 A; 6.86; 6.64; 6.74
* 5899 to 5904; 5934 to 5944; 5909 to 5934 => -0.50 A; 6.44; 6.7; 6.68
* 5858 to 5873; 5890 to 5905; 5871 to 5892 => -0.43 A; 6.66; 6.55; 6.17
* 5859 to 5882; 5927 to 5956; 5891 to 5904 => 1.07 A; 6.76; 6.18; 6.7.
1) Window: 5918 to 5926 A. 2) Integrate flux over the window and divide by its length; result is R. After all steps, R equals 6.76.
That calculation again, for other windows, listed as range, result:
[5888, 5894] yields 5.95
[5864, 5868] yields 6.78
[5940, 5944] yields 6.71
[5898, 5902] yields 6.38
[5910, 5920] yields 6.66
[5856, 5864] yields 6.46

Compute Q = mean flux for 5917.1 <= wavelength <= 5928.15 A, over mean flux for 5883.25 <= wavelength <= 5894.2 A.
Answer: 1.09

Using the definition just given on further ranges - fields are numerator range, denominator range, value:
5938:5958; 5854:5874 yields 1.02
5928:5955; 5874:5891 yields 1.02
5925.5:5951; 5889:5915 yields 1.04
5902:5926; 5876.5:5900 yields 1.06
